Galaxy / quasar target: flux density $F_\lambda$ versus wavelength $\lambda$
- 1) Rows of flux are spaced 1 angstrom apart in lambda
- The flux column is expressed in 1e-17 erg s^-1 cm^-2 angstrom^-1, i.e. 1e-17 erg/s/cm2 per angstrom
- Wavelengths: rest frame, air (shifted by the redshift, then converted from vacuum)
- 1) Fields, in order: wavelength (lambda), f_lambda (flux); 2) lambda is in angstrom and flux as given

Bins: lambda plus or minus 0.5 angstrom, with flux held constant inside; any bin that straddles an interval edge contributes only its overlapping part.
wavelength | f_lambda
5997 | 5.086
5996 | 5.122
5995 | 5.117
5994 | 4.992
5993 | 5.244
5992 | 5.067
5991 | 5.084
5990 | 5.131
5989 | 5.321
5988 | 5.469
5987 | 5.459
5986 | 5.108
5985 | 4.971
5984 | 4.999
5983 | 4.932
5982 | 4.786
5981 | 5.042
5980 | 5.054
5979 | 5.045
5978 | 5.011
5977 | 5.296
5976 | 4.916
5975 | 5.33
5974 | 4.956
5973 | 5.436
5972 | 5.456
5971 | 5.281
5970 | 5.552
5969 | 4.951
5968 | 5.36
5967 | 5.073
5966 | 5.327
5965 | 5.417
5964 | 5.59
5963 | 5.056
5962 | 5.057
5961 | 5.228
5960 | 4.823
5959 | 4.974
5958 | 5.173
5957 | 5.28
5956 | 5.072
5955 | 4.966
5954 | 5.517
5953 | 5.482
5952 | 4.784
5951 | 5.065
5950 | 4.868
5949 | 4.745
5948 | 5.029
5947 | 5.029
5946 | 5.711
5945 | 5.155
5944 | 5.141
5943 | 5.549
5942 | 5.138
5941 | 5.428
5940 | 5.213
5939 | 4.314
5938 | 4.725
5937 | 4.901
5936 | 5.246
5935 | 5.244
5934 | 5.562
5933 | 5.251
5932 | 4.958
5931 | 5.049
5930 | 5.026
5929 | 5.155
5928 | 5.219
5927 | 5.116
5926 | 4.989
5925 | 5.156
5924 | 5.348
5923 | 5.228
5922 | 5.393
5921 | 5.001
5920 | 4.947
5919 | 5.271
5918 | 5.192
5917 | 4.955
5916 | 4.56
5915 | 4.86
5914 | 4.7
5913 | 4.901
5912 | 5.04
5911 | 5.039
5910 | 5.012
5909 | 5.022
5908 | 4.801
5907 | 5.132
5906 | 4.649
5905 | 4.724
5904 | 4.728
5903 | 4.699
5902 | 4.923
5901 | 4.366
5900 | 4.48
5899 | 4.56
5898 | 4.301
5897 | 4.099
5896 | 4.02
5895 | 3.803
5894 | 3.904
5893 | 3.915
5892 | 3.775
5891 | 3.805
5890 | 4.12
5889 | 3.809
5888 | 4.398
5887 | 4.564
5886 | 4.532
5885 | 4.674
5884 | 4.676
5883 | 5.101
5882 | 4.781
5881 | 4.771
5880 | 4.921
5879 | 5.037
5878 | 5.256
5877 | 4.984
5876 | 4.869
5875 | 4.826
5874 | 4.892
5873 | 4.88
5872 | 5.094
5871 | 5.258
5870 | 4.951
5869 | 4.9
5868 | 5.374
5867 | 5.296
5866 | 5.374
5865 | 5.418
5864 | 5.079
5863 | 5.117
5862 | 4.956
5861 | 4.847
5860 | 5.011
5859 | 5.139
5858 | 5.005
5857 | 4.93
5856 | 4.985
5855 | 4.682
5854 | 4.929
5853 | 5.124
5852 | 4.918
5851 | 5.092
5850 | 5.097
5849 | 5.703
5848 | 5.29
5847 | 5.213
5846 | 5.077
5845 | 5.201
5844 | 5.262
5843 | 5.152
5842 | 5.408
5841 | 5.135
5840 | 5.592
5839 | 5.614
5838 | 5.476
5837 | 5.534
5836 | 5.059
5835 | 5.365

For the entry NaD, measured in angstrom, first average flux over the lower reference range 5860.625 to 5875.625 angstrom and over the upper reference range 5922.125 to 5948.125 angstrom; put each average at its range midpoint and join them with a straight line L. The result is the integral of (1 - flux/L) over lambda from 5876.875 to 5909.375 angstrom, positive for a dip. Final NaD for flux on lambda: 3.77 angstrom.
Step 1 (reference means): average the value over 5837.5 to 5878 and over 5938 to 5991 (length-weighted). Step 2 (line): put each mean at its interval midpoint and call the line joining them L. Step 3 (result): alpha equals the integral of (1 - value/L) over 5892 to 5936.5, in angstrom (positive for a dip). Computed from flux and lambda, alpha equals 2.6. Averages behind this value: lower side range 5.13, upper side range 5.15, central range 4.84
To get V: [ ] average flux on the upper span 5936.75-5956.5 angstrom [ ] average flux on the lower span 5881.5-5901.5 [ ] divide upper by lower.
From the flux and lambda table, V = 1.2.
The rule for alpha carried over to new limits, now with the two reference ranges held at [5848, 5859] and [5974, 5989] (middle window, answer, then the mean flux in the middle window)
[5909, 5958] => -0.06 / 5.09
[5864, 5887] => 0.37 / 4.99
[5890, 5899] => 1.91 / 4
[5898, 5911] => 0.84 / 4.75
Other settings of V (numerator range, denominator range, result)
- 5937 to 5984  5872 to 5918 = 1.11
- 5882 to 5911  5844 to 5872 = 0.87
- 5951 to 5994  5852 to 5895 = 1.08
